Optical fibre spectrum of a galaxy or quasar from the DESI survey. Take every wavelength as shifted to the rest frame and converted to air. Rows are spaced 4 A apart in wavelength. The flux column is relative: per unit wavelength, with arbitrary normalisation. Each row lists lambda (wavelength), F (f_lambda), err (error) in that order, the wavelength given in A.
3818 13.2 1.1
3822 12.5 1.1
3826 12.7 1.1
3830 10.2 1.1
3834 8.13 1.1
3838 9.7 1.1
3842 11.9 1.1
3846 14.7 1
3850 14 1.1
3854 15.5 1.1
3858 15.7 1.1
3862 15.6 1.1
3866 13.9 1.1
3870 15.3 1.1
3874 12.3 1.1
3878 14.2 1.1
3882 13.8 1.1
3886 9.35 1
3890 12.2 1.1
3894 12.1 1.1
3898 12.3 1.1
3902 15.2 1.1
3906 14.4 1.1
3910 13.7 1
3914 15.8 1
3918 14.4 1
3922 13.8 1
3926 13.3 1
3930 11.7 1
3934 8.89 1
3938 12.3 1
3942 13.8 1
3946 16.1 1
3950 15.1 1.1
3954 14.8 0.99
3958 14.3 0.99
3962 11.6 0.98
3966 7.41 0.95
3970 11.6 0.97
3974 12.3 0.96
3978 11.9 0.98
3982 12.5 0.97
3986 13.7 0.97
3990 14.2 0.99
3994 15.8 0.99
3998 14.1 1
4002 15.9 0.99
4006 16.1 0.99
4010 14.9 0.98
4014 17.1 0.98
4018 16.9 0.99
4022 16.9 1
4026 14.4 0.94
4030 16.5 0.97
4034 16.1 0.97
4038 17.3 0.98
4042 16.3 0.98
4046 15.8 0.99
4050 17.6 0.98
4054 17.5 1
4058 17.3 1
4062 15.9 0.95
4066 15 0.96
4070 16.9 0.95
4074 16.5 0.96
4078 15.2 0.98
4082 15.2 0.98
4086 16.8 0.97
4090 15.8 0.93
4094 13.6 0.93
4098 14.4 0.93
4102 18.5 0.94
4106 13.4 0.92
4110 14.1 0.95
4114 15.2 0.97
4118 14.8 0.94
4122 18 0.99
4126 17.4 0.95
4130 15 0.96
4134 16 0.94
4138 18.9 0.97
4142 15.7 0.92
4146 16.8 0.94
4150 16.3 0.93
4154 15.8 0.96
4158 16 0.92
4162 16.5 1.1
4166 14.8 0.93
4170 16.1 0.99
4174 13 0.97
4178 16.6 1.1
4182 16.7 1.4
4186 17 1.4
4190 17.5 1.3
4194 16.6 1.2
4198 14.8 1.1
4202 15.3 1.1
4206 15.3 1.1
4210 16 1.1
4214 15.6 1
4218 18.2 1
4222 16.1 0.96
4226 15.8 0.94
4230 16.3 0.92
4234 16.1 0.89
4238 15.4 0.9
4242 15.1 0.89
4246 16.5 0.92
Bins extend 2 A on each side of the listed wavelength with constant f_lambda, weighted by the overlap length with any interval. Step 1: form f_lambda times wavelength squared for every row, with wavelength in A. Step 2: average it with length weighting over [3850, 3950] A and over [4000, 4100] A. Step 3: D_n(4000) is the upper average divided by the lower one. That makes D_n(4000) 1.27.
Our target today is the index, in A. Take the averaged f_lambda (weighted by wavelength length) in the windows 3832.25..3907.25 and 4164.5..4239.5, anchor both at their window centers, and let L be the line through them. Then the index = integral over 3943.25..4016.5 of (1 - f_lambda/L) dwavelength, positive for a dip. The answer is 1.2 A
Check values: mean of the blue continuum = 13.2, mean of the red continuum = 16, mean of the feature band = 13.9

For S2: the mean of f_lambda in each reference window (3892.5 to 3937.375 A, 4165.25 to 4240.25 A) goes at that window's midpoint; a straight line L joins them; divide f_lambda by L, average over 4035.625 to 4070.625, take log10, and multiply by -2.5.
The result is -0.14 mag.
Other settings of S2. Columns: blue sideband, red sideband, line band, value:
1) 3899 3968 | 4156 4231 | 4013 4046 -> -0.147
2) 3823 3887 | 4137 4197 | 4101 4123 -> 0.015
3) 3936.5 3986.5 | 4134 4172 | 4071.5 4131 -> -0.017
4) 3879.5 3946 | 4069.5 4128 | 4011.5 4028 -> -0.121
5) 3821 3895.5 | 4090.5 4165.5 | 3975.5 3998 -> 0.052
